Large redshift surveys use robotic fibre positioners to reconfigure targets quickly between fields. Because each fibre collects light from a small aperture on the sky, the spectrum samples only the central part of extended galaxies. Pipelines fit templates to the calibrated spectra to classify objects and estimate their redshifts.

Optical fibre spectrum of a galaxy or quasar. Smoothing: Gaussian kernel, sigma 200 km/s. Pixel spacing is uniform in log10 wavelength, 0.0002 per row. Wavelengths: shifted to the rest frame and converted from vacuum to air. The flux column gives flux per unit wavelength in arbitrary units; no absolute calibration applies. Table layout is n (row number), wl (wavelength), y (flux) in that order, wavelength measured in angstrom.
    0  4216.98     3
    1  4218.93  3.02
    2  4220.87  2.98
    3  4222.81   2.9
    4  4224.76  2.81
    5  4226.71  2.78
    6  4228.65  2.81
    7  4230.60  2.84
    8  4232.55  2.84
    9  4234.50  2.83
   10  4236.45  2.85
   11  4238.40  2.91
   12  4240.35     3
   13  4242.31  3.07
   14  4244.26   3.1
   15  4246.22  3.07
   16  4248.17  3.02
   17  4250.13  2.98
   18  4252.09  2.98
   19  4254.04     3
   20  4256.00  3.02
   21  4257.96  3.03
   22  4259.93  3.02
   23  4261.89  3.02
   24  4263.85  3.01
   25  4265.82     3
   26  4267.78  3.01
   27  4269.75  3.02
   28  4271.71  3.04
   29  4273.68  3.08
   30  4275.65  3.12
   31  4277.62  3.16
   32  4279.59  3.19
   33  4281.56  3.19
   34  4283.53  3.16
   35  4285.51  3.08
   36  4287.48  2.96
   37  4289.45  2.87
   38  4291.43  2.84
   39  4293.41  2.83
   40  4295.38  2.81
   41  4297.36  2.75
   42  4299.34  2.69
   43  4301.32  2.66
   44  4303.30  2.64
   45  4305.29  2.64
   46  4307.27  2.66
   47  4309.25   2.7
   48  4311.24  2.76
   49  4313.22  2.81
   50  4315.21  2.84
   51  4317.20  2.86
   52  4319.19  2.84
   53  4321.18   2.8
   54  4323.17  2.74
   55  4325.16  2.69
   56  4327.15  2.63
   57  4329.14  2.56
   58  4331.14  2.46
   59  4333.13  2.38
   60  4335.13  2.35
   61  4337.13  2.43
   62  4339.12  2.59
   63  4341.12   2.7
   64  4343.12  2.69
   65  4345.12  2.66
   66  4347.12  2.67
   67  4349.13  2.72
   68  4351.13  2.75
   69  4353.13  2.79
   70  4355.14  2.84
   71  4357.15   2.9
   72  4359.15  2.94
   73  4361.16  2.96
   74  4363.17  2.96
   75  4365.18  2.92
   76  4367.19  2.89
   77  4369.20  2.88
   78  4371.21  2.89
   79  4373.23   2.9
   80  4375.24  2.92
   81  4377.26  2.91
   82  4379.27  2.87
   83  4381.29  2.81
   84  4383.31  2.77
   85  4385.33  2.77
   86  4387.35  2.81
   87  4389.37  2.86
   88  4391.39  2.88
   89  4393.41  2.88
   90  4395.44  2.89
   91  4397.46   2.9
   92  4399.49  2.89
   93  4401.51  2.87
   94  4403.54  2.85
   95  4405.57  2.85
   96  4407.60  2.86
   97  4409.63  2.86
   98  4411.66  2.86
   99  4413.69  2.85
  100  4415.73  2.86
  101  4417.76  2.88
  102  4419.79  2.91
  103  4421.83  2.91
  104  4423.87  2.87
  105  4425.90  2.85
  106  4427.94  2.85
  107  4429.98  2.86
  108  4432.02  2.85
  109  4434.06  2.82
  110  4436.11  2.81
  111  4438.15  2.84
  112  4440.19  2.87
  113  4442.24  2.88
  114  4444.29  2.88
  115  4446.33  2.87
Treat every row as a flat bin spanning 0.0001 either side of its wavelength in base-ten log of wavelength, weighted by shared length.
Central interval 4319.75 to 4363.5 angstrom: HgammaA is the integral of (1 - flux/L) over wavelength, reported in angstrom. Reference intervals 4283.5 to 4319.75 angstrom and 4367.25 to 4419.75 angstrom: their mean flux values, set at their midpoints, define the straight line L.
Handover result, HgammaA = 2.2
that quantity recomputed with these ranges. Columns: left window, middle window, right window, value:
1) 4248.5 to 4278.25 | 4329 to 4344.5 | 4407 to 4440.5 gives 2.26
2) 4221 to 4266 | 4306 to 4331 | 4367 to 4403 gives 1.51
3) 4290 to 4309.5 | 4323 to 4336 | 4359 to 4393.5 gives 1.17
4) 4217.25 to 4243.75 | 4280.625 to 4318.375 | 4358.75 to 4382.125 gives 0.97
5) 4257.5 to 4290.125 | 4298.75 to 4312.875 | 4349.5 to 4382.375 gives 1.47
